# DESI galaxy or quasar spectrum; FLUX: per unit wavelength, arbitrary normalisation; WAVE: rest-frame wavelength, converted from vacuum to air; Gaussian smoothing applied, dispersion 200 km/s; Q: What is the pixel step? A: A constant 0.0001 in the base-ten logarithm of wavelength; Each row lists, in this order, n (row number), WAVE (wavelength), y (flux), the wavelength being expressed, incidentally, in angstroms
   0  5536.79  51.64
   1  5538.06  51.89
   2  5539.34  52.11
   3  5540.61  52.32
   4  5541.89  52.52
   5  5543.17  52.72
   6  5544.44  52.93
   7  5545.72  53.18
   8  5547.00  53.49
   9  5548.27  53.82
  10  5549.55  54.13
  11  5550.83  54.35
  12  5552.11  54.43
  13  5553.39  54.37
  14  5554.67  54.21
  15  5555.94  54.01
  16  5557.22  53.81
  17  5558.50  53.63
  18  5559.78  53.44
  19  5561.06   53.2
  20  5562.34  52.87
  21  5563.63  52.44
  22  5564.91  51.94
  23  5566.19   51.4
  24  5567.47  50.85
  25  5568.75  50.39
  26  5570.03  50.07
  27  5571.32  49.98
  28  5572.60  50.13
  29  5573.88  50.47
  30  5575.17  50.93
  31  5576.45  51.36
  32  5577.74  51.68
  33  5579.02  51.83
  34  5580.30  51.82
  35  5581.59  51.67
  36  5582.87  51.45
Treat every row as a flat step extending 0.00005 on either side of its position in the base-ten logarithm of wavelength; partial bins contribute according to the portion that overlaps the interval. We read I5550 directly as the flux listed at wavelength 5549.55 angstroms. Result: 54.13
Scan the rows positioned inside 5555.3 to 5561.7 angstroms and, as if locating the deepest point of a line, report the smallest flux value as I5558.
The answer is 53.2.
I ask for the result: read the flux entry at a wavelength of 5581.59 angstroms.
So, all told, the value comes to 51.67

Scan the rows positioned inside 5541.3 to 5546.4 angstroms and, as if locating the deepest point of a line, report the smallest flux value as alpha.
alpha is 52.52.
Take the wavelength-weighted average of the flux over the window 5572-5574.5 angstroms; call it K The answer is 50.4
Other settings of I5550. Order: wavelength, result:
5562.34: 52.87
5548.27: 53.82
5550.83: 54.35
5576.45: 51.36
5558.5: 53.63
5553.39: 54.37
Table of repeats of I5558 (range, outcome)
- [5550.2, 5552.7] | 54.35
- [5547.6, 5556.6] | 53.82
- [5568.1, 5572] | 49.98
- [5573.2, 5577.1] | 50.47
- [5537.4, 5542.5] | 51.89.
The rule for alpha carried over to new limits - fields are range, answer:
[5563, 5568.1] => 50.85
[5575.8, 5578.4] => 51.36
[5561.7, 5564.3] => 52.44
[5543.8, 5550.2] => 52.93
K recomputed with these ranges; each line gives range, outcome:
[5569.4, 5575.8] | 50.3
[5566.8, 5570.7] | 50.4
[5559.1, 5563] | 53.1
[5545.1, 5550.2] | 53.7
